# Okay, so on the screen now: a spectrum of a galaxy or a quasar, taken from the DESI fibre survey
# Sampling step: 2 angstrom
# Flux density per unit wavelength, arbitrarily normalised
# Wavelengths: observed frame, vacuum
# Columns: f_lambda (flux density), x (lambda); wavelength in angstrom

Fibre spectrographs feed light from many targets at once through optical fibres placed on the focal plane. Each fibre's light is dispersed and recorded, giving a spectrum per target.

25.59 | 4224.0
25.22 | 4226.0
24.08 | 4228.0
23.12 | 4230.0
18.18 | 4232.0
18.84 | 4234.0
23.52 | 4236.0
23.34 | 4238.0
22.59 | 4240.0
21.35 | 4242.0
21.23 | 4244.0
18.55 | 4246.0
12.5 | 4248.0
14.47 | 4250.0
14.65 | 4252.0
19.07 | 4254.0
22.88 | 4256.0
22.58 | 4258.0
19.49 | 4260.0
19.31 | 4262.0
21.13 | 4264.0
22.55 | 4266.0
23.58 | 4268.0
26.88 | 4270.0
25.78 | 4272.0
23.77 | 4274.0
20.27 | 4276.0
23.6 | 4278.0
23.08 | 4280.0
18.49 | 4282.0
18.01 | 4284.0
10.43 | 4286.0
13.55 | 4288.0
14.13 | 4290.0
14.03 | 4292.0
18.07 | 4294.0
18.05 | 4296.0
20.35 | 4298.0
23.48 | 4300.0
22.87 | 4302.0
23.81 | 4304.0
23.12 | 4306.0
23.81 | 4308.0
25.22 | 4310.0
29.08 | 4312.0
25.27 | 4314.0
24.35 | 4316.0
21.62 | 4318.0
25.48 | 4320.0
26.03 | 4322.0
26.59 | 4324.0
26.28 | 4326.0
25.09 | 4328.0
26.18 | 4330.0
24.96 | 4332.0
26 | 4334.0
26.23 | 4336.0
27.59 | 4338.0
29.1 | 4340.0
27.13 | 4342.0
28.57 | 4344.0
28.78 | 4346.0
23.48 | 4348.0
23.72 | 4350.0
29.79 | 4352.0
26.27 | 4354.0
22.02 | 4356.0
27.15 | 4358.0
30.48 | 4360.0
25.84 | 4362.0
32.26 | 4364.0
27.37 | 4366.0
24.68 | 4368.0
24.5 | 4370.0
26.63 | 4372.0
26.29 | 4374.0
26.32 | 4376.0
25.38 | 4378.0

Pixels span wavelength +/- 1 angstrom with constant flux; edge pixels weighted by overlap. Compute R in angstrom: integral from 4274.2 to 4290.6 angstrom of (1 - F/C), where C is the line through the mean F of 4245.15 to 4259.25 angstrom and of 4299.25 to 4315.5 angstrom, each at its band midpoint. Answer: 2.5 angstrom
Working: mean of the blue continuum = 17.8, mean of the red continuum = 24.6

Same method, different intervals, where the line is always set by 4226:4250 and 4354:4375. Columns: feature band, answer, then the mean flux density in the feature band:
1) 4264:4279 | -0.9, 23.6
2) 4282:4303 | 5.3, 17.4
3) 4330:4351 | -0.8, 26.5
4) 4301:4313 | -0.4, 24.7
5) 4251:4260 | 0.7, 19.8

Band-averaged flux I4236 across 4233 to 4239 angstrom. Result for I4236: 21.9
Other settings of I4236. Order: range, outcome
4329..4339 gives 26.2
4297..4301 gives 21.9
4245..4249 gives 15.5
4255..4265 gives 21.1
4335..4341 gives 27.6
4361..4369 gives 27.5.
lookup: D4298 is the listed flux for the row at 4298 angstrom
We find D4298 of 20.35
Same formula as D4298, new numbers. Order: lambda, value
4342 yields 27.13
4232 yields 18.18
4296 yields 18.05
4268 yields 23.58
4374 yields 26.29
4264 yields 21.13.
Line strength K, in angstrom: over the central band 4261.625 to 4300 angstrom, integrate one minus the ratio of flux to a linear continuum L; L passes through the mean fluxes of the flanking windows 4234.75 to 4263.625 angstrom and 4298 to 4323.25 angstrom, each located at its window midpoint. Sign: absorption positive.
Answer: 3.7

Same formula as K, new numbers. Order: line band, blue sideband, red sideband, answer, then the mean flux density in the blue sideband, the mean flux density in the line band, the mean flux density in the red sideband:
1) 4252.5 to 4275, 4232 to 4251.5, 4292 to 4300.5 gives -3.5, 19.4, 22.3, 19.1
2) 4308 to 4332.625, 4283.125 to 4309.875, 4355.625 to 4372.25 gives -4.2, 19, 25.5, 27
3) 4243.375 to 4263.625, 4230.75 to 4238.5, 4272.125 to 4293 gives 1.3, 20.9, 18.5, 18.3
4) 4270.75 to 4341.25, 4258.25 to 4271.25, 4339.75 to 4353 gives 5.9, 22.3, 22.7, 27.1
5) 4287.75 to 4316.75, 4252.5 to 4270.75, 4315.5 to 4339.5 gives 3.3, 21.7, 21.5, 25.6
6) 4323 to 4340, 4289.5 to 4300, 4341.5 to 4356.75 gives -2.0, 17.7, 26.3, 26.3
